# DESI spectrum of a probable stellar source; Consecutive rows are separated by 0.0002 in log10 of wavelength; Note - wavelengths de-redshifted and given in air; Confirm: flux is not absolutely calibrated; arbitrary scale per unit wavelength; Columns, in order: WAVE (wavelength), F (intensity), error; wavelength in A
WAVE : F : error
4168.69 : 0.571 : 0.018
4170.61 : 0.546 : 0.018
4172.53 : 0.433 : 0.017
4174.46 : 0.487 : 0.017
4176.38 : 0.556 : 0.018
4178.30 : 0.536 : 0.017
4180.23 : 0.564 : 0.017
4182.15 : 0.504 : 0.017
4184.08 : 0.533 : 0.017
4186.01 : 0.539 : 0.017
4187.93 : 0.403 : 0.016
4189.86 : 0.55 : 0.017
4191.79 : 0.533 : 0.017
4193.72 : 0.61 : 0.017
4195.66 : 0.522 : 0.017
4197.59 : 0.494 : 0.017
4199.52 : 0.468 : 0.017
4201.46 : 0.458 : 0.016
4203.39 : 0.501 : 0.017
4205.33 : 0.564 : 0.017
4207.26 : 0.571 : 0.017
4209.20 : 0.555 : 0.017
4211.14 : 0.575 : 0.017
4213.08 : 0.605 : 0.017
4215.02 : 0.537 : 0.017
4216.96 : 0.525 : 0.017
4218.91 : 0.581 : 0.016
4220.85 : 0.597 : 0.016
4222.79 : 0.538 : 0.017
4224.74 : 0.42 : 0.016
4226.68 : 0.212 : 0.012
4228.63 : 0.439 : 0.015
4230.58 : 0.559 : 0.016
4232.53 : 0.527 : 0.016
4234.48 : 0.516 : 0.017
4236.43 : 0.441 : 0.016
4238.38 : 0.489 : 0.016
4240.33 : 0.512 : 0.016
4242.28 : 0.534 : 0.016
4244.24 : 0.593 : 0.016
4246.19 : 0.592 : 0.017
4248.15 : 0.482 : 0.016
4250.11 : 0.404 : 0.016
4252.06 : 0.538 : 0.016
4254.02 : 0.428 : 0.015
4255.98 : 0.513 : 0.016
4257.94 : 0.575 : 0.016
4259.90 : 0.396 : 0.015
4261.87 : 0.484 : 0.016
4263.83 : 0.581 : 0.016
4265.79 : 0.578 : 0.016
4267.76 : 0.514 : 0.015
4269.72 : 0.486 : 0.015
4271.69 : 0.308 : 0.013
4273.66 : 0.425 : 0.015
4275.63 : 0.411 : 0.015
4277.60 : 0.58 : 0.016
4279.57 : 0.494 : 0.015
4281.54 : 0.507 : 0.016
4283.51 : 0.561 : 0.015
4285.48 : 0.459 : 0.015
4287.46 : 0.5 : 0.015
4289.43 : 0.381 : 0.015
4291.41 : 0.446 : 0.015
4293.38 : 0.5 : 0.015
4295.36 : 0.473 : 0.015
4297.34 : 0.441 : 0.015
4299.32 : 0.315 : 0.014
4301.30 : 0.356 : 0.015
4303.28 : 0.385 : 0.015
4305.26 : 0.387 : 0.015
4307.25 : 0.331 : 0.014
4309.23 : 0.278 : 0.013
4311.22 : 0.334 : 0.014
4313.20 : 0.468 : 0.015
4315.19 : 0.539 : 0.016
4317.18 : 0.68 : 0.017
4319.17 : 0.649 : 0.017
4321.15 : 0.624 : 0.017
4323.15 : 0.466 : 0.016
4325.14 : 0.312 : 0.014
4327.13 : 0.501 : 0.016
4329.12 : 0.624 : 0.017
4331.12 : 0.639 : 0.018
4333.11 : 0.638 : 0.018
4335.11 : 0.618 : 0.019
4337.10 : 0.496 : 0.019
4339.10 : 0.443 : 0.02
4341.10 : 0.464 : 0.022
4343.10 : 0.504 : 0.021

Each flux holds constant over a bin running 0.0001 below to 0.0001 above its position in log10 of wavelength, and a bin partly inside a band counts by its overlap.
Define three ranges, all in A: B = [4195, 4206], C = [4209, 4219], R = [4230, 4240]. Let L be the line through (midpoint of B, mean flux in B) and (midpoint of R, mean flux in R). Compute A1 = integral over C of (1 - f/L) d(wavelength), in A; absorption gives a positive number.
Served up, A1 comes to -1.21 A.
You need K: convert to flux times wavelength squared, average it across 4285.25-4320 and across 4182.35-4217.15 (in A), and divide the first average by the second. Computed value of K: 0.9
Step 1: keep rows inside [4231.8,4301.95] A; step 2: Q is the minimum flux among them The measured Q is 0.308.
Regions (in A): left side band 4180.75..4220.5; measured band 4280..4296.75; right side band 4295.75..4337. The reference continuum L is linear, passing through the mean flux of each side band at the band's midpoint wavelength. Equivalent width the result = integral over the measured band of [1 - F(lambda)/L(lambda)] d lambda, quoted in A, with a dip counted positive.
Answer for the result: 0.5 A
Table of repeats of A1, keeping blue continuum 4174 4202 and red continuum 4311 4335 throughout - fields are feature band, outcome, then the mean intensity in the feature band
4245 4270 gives 1.3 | 0.507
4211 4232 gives 0.8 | 0.506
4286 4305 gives 4.2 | 0.421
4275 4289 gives 1.1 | 0.499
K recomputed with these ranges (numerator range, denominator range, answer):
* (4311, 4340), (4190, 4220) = 1.06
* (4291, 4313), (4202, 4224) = 0.73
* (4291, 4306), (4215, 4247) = 0.84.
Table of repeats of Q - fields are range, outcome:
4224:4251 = 0.212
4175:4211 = 0.403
